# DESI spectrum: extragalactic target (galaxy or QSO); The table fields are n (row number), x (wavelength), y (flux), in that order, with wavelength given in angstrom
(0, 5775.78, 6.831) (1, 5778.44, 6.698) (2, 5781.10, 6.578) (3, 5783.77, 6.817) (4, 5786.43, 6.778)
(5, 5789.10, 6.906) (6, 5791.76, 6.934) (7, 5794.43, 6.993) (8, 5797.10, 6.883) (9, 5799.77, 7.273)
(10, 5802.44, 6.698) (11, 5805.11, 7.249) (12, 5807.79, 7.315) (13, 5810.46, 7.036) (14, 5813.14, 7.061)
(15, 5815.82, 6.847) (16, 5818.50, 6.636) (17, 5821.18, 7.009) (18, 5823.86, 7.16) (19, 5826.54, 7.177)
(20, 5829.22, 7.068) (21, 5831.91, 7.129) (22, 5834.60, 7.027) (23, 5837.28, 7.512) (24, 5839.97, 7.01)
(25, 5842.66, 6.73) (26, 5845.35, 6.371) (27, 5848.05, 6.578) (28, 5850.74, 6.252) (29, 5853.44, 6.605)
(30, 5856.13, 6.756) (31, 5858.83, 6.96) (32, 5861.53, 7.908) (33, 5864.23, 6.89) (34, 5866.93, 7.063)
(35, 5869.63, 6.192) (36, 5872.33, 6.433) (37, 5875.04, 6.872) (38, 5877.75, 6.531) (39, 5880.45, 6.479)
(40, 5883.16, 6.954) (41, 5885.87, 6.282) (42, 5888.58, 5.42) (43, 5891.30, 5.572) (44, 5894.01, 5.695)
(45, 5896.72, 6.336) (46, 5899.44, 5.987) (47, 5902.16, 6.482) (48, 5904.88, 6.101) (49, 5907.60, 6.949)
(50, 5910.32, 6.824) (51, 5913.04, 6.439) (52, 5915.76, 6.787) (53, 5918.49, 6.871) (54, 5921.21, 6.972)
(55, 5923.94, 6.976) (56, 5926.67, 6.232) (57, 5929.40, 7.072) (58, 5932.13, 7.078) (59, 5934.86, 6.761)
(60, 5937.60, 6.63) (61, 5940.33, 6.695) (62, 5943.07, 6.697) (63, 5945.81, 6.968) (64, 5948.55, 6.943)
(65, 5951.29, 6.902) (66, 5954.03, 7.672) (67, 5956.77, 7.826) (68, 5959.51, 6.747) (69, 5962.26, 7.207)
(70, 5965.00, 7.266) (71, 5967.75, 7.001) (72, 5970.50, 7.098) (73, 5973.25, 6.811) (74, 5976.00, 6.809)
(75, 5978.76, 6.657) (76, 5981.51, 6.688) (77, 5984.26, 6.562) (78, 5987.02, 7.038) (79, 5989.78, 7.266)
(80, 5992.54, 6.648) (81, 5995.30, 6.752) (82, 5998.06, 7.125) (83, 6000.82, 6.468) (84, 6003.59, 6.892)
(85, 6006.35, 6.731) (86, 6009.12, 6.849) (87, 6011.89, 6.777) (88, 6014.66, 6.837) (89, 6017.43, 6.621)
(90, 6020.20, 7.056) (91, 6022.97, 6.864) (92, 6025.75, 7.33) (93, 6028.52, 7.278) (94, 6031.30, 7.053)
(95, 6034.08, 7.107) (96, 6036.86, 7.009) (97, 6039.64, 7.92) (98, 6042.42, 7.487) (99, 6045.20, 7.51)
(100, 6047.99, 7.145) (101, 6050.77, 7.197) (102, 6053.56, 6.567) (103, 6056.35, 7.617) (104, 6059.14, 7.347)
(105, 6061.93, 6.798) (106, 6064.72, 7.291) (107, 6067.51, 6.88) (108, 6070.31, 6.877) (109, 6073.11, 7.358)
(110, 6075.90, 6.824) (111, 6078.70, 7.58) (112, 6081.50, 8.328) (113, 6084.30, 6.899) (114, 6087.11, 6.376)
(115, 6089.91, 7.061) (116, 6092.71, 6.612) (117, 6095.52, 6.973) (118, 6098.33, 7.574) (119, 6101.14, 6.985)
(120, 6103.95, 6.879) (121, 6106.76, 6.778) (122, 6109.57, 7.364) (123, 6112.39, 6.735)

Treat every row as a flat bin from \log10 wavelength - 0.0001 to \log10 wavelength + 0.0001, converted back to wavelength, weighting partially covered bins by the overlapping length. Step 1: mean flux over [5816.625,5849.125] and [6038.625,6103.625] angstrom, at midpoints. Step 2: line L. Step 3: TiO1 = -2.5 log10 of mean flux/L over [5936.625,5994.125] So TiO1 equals 0.02 mag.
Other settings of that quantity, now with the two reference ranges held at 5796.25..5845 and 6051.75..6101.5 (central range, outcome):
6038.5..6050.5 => -0.06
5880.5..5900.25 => 0.16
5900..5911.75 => 0.08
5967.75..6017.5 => 0.04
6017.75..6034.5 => 0.00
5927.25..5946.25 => 0.04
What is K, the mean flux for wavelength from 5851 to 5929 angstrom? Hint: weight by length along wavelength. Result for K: 6.56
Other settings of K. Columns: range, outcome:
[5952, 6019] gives 6.93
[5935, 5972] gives 7.04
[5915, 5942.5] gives 6.8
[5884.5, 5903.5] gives 5.97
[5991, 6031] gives 6.88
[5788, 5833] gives 7.02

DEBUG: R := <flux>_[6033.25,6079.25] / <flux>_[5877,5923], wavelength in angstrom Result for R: 1.13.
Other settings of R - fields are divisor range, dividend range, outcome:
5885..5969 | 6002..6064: 1.06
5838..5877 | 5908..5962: 1.02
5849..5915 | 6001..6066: 1.09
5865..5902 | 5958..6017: 1.09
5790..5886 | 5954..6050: 1.02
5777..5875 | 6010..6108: 1.03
